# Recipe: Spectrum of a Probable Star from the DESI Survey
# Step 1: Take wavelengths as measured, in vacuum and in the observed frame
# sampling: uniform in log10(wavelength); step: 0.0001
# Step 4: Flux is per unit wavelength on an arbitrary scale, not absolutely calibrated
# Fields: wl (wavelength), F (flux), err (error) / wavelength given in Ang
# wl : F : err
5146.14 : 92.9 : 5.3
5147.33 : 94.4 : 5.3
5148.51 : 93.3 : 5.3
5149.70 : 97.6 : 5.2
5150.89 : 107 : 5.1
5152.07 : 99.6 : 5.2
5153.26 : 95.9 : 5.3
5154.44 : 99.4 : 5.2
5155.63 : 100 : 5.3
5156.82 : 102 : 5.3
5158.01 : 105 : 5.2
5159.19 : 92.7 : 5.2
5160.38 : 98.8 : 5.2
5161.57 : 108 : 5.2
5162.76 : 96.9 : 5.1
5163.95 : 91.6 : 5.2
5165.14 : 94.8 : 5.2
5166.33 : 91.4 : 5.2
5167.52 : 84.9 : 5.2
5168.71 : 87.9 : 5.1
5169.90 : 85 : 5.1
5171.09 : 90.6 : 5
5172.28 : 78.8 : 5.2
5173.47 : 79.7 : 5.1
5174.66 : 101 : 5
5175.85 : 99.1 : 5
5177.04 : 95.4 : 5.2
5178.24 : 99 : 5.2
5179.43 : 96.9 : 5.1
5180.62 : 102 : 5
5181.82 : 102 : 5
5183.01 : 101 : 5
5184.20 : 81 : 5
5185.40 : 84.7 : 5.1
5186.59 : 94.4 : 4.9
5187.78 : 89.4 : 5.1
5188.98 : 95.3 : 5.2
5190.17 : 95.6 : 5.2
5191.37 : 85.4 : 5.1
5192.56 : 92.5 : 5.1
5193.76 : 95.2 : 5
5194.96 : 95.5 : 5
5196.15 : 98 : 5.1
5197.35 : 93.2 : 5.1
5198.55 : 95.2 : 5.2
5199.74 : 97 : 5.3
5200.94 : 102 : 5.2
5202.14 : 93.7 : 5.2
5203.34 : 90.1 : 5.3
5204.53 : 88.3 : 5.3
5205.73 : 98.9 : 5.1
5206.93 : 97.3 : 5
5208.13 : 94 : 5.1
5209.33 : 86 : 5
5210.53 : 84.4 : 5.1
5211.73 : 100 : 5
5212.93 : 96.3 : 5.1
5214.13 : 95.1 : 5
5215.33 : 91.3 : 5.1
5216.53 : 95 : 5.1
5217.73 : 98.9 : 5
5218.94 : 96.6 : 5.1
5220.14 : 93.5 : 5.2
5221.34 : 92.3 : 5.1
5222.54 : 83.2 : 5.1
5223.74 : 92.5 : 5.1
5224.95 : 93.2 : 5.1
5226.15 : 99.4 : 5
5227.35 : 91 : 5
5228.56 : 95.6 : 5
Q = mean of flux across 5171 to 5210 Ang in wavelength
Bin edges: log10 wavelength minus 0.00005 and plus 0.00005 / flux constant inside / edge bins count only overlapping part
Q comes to 93.6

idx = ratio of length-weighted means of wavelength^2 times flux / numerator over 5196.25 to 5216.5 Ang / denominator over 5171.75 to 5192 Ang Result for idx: 1.02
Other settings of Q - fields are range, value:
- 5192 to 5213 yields 94.2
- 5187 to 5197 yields 93.4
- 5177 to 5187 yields 95.1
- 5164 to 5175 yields 88.1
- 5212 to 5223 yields 93.9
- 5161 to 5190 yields 93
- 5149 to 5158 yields 100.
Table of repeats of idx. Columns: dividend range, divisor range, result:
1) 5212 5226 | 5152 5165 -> 0.97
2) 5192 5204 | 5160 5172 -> 1.04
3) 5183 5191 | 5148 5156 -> 0.93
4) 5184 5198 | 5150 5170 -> 0.96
